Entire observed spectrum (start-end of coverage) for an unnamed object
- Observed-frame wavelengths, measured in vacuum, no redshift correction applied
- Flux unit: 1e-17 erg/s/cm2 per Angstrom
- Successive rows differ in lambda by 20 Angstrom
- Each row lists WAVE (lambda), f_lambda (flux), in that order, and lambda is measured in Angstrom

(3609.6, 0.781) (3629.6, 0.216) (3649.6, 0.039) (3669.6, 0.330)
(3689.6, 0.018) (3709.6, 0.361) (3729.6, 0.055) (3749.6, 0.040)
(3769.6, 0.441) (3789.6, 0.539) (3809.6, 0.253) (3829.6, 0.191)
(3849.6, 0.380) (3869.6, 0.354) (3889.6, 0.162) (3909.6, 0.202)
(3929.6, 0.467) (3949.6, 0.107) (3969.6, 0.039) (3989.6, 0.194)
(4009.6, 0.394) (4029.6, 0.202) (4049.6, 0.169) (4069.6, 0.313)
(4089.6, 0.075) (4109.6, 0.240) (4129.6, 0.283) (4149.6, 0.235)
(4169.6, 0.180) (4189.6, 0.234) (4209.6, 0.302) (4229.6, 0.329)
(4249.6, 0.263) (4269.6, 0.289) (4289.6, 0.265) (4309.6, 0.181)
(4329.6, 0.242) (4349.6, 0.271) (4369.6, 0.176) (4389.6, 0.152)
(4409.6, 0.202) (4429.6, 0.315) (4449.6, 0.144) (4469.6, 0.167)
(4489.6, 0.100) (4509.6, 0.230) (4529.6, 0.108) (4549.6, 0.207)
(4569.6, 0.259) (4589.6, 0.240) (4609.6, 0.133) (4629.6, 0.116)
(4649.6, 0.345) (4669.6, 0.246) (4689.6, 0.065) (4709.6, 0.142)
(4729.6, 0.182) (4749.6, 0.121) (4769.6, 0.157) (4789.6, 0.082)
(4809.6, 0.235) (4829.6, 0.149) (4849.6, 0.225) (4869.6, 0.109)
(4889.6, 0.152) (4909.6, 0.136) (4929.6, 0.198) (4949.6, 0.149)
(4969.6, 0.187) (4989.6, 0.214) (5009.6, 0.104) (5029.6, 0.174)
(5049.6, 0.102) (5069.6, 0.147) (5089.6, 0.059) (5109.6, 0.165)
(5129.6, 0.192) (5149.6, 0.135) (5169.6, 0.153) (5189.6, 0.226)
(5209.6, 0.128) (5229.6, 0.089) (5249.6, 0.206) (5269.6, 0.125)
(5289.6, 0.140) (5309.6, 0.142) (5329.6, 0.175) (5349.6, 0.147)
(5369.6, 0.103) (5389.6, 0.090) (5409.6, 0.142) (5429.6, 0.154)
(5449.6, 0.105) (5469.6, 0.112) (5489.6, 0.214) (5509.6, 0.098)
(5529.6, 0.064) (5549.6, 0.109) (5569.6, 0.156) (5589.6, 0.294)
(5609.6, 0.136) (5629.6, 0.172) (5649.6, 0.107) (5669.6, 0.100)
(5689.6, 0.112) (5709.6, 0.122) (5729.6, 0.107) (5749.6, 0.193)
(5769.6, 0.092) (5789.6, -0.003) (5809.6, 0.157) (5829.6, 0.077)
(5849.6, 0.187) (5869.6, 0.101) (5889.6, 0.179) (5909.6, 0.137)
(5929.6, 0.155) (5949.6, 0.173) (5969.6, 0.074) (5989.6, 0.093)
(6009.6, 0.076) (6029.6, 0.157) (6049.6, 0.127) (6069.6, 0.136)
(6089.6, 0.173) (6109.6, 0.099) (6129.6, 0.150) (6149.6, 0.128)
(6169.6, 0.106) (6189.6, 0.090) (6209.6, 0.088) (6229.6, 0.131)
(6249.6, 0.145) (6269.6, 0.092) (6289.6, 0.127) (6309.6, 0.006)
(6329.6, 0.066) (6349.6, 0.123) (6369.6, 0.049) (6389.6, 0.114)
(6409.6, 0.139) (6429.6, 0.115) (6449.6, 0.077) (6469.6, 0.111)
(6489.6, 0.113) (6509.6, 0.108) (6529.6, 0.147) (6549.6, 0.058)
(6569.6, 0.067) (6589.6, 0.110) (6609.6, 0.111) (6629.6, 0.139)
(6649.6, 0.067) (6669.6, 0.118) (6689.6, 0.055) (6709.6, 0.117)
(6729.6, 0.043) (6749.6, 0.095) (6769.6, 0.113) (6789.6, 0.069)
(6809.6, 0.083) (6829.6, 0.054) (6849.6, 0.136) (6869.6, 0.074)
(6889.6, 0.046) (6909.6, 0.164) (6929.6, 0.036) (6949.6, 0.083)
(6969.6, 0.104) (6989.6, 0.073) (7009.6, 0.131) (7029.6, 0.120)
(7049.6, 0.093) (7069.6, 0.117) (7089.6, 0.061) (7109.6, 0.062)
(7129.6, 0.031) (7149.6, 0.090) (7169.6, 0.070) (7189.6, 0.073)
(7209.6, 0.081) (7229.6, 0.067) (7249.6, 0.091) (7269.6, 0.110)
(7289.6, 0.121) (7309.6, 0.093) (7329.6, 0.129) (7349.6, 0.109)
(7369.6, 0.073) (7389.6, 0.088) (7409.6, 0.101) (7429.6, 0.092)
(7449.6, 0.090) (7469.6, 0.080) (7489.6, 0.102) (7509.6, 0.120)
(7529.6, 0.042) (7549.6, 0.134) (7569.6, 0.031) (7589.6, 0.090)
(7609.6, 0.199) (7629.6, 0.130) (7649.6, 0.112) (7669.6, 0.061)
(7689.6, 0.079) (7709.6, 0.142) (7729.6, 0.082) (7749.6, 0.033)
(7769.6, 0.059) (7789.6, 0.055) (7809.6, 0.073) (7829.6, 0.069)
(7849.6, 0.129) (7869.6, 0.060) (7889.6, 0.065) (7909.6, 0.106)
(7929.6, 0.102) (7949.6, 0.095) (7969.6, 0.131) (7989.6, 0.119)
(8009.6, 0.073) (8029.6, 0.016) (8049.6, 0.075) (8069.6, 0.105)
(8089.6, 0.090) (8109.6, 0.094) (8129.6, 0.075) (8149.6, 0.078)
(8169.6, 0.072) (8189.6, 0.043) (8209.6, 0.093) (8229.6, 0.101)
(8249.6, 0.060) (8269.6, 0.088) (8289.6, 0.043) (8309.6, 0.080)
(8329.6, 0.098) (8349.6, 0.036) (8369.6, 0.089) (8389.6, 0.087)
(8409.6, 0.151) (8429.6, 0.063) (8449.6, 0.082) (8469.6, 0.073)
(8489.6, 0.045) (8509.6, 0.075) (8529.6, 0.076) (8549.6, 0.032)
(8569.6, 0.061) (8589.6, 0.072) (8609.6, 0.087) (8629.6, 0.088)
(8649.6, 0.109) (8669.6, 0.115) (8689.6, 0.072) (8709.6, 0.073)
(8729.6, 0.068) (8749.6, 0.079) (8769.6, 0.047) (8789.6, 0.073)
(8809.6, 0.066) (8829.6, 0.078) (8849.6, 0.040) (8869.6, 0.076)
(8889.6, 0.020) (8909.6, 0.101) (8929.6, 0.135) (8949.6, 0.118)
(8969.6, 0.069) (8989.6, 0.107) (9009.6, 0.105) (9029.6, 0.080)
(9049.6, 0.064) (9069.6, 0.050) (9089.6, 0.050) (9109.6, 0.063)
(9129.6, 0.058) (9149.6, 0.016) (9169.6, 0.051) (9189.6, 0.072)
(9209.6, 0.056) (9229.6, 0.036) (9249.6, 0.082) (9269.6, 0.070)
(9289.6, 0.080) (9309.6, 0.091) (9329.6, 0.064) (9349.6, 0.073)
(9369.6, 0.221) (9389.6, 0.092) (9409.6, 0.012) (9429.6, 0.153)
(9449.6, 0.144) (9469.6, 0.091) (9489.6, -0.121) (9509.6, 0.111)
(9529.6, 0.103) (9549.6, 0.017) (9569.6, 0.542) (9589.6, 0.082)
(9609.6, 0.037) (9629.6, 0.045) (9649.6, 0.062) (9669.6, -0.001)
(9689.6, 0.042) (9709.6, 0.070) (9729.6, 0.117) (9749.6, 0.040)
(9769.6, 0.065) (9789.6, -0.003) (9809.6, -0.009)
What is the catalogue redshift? 1.568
